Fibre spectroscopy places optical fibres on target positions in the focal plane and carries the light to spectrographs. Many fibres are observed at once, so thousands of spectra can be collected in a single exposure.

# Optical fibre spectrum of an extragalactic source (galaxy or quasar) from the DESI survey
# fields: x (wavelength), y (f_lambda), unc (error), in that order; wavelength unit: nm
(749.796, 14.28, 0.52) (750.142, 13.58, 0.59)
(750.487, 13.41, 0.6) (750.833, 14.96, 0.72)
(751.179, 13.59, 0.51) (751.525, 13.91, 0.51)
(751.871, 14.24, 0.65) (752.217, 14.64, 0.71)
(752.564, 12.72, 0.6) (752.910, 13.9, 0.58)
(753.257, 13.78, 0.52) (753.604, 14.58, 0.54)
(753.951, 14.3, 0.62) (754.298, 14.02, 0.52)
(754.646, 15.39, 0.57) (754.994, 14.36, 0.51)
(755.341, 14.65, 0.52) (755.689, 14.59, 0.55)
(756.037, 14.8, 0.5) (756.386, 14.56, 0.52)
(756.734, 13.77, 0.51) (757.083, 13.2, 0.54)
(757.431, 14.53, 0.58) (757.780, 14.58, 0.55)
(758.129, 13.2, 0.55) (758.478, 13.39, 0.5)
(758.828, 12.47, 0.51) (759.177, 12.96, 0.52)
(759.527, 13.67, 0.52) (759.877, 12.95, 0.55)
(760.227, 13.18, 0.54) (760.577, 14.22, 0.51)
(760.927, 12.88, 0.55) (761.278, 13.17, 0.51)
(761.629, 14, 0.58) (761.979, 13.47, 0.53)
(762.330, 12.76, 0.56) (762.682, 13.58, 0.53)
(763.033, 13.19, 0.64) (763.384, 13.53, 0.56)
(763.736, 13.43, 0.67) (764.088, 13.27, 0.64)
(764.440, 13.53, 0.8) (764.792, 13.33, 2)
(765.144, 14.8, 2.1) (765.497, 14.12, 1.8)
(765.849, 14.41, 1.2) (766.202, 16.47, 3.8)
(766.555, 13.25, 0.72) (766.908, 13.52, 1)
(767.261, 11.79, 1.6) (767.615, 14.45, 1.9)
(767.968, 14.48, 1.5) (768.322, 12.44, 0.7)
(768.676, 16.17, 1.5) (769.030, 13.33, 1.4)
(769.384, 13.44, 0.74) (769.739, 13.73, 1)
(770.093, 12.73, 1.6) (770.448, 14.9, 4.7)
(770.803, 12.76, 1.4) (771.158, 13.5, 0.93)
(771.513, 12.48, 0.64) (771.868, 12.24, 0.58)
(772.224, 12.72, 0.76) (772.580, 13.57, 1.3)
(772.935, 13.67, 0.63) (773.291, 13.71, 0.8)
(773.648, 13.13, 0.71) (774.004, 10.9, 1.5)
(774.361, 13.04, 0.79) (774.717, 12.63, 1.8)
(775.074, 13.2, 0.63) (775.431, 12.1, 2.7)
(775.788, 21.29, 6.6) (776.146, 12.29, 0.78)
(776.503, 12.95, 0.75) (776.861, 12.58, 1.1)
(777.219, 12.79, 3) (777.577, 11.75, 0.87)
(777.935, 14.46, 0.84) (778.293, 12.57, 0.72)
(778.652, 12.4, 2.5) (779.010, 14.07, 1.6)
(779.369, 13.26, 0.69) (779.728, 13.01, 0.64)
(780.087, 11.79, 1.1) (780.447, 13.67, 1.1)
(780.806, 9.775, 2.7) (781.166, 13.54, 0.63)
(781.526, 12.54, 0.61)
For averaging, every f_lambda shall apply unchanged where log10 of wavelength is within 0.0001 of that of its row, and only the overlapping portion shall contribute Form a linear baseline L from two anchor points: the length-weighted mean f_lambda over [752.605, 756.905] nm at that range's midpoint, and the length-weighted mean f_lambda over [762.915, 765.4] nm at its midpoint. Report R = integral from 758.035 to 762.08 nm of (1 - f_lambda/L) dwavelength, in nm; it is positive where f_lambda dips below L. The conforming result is 0.18 nm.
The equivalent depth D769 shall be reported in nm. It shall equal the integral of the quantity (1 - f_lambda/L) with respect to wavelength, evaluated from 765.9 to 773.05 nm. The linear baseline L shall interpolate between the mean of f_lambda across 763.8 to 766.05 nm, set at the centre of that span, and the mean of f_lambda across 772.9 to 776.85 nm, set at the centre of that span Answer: 0.07 nm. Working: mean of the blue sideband 13.9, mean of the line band 13.6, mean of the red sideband 13.5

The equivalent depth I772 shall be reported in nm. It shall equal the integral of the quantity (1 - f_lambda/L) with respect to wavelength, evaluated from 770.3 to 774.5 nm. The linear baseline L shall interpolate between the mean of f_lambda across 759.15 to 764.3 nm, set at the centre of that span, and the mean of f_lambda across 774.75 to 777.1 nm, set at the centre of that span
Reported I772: 0.23 nm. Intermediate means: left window 13.4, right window 13.9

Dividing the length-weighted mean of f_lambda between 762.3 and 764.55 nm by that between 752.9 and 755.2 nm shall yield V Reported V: 0.9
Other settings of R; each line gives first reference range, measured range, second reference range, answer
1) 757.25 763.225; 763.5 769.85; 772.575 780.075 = -0.249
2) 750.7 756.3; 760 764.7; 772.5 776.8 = 0.190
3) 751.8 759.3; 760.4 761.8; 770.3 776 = 0.030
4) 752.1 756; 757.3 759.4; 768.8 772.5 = 0.076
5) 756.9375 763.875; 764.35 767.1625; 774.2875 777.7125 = -0.144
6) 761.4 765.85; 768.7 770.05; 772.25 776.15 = -0.011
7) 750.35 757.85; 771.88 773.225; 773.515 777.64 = 0.018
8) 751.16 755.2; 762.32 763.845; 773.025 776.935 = 0.054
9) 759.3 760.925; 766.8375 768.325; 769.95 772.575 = -0.026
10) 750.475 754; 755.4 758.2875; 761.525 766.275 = -0.051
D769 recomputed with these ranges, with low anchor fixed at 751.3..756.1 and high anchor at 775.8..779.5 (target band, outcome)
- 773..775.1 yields 0.101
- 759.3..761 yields 0.073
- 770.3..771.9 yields 0.038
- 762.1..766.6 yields -0.003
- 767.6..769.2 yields -0.057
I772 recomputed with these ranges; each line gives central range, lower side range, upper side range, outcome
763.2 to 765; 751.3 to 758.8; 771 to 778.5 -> 0.03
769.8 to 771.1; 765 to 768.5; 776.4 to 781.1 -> 0.01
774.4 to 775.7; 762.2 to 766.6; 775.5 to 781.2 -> 0.01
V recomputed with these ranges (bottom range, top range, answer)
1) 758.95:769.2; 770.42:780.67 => 0.96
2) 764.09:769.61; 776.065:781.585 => 0.91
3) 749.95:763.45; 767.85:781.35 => 0.96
